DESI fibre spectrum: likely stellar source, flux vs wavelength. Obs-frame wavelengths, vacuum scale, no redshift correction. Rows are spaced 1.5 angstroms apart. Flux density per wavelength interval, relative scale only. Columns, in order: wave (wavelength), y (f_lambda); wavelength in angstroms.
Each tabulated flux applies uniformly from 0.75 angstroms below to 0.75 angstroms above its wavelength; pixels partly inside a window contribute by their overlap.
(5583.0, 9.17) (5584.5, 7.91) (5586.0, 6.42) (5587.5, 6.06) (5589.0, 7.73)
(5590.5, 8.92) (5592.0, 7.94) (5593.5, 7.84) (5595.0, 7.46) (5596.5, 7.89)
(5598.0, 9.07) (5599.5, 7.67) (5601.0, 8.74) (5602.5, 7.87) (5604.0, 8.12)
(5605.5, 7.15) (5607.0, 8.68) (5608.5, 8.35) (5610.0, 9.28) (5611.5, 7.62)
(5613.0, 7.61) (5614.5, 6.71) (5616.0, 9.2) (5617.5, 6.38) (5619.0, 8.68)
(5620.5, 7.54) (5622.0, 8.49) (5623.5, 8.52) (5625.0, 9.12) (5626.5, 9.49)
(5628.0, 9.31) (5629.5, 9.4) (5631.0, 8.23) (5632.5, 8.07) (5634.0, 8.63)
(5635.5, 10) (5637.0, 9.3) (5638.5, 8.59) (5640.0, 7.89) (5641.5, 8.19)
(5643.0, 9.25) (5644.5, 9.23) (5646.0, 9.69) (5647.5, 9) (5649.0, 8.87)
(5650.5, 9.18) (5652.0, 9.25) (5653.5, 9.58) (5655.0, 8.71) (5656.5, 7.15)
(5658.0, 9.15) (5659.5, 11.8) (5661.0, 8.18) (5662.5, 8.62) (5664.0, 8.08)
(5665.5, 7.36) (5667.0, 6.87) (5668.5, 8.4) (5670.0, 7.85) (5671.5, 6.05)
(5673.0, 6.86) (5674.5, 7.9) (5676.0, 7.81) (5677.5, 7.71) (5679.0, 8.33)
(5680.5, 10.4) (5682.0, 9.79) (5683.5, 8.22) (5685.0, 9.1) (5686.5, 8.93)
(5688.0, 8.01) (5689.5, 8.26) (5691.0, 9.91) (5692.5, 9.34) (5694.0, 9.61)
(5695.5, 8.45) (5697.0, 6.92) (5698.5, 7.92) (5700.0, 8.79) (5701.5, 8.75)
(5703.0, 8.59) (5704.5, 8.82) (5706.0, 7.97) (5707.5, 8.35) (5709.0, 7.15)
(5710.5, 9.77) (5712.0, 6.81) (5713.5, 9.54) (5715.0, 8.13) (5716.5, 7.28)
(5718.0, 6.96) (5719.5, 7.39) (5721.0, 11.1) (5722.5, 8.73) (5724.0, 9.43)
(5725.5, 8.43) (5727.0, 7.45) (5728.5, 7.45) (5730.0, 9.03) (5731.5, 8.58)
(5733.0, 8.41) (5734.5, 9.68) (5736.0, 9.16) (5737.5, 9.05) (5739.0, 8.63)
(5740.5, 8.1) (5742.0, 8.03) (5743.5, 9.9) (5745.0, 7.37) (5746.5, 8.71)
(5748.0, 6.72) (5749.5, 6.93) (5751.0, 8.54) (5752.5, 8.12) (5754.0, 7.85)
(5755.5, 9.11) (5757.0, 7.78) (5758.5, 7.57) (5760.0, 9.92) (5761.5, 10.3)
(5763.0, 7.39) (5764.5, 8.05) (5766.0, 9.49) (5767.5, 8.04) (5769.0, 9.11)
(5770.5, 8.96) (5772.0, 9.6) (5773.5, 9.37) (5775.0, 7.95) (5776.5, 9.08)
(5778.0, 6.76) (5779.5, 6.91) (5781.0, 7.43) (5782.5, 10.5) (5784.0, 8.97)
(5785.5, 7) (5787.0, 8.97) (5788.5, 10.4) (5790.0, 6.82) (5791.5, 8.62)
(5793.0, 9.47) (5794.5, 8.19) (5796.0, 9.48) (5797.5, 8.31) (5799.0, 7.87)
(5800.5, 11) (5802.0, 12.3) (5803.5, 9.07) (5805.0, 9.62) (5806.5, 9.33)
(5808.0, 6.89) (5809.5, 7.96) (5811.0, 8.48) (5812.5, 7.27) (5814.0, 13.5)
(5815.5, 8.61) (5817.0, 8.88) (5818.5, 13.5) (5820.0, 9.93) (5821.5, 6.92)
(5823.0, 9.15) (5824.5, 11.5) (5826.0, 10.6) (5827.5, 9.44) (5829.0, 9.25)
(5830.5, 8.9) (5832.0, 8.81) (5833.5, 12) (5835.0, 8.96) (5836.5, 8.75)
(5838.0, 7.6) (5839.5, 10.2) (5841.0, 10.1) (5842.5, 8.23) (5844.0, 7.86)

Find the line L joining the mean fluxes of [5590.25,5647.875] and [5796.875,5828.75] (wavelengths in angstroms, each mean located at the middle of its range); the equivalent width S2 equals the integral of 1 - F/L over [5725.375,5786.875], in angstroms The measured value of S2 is 5.2 angstroms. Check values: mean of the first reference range 8.43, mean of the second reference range 9.53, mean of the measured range 8.43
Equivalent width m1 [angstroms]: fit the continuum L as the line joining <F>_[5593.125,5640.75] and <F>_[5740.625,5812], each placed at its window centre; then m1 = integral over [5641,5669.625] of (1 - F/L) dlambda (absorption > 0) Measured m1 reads -1.21 angstroms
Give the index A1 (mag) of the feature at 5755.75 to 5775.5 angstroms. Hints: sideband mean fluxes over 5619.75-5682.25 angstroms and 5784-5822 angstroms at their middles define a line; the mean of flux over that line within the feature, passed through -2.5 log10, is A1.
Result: 0.03 mag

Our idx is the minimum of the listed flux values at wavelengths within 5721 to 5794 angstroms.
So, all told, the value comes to 6.72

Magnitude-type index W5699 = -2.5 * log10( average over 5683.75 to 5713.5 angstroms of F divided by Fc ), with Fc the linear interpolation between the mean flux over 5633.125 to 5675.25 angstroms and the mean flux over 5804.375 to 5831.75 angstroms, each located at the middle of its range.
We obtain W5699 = 0.03 mag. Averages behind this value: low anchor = 8.56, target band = 8.52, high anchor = 9.42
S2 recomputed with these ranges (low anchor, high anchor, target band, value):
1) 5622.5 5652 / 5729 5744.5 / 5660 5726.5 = 3.9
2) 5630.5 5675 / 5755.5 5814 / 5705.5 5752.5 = 1.7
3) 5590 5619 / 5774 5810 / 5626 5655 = -2.9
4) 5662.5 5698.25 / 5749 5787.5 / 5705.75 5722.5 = 0.2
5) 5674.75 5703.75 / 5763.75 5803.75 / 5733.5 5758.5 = 1.2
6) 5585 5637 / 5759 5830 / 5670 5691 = 0.5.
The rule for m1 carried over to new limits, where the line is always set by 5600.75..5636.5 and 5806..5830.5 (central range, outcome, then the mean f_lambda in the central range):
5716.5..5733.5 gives 1.0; 8.4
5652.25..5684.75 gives 1.1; 8.35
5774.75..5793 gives 1.8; 8.34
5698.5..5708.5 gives 0.4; 8.46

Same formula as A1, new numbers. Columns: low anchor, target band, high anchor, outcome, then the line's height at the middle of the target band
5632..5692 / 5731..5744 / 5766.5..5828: 0.01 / 8.87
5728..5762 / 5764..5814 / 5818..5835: 0.06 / 9.24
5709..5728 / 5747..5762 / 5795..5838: 0.07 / 8.76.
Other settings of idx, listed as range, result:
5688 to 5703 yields 6.92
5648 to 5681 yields 6.05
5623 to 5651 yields 7.89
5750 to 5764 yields 7.39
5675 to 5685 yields 7.71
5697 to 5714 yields 6.81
